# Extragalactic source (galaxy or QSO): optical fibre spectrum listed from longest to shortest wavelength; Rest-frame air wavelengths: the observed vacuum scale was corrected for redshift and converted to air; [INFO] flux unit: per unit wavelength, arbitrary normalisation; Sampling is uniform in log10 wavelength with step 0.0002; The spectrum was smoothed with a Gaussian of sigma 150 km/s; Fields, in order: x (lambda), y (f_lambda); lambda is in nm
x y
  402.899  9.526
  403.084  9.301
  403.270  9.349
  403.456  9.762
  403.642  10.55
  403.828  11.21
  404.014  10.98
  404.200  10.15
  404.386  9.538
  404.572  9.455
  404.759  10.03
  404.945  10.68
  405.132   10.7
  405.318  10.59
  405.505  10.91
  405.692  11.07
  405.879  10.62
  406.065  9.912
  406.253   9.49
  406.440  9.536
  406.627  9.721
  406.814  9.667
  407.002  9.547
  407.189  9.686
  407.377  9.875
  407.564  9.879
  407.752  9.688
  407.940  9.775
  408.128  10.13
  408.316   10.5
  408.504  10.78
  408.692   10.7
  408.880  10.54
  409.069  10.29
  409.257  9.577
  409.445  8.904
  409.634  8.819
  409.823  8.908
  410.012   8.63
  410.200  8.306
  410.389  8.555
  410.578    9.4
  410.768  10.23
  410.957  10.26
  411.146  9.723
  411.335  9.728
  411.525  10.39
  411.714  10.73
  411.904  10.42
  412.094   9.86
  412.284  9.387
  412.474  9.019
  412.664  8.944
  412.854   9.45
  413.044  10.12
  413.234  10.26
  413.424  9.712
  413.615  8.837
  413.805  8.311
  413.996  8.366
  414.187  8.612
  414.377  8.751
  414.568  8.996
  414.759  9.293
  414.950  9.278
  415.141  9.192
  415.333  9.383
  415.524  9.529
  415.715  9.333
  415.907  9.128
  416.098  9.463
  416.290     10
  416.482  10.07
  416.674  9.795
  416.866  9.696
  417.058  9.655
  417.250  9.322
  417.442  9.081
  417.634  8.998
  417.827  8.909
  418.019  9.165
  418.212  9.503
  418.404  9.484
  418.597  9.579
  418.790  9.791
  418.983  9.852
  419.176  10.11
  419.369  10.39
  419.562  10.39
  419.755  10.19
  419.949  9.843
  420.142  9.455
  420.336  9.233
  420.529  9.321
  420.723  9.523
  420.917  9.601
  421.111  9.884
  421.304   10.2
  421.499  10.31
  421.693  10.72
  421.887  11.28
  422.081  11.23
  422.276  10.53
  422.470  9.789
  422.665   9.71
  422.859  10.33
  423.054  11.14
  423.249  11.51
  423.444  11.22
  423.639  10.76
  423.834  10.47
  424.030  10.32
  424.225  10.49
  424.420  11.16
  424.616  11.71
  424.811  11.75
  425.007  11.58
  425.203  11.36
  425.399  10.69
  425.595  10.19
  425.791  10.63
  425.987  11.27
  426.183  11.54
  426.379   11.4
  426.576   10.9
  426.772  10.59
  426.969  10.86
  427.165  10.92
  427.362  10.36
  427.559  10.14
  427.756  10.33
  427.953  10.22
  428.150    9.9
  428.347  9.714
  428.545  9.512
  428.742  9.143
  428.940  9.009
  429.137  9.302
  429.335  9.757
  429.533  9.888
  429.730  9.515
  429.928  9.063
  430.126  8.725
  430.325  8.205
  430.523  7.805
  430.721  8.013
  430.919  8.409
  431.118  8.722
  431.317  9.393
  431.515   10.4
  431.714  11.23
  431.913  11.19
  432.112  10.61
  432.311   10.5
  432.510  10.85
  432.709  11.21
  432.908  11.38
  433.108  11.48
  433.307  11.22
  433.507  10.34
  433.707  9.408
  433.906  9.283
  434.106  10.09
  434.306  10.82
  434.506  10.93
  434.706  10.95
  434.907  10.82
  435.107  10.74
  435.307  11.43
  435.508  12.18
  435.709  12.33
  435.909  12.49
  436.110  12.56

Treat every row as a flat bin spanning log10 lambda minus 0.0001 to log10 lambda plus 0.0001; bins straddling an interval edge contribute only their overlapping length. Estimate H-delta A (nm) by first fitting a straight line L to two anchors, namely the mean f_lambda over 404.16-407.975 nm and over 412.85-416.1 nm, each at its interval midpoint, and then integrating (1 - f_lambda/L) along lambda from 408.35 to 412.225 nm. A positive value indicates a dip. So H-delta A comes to -0.05 nm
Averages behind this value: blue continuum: 10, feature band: 9.75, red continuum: 9.21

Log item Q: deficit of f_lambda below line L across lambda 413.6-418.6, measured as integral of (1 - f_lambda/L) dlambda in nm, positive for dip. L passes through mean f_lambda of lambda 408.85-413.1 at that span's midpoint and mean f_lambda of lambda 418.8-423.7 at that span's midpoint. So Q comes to 0.33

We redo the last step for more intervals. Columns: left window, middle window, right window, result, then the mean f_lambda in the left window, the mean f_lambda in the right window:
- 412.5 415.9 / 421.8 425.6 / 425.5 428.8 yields -0.28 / 9.19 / 10.5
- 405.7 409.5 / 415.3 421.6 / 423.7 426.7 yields 0.58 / 9.98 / 11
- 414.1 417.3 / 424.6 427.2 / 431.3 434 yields -0.24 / 9.39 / 10.6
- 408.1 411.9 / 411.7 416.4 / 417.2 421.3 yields 0.17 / 9.76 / 9.62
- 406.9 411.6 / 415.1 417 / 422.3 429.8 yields 0.09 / 9.71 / 10.5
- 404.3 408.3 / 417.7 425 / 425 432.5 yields -0.17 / 10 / 10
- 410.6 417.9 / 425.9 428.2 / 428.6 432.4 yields -0.31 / 9.48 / 9.41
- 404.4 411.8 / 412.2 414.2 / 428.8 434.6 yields 0.14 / 9.89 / 9.88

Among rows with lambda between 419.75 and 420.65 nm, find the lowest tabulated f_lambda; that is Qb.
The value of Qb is 9.233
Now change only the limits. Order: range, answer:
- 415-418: 8.909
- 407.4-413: 8.306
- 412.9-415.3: 8.311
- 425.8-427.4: 10.36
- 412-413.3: 8.944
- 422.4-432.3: 7.805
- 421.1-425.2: 9.71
